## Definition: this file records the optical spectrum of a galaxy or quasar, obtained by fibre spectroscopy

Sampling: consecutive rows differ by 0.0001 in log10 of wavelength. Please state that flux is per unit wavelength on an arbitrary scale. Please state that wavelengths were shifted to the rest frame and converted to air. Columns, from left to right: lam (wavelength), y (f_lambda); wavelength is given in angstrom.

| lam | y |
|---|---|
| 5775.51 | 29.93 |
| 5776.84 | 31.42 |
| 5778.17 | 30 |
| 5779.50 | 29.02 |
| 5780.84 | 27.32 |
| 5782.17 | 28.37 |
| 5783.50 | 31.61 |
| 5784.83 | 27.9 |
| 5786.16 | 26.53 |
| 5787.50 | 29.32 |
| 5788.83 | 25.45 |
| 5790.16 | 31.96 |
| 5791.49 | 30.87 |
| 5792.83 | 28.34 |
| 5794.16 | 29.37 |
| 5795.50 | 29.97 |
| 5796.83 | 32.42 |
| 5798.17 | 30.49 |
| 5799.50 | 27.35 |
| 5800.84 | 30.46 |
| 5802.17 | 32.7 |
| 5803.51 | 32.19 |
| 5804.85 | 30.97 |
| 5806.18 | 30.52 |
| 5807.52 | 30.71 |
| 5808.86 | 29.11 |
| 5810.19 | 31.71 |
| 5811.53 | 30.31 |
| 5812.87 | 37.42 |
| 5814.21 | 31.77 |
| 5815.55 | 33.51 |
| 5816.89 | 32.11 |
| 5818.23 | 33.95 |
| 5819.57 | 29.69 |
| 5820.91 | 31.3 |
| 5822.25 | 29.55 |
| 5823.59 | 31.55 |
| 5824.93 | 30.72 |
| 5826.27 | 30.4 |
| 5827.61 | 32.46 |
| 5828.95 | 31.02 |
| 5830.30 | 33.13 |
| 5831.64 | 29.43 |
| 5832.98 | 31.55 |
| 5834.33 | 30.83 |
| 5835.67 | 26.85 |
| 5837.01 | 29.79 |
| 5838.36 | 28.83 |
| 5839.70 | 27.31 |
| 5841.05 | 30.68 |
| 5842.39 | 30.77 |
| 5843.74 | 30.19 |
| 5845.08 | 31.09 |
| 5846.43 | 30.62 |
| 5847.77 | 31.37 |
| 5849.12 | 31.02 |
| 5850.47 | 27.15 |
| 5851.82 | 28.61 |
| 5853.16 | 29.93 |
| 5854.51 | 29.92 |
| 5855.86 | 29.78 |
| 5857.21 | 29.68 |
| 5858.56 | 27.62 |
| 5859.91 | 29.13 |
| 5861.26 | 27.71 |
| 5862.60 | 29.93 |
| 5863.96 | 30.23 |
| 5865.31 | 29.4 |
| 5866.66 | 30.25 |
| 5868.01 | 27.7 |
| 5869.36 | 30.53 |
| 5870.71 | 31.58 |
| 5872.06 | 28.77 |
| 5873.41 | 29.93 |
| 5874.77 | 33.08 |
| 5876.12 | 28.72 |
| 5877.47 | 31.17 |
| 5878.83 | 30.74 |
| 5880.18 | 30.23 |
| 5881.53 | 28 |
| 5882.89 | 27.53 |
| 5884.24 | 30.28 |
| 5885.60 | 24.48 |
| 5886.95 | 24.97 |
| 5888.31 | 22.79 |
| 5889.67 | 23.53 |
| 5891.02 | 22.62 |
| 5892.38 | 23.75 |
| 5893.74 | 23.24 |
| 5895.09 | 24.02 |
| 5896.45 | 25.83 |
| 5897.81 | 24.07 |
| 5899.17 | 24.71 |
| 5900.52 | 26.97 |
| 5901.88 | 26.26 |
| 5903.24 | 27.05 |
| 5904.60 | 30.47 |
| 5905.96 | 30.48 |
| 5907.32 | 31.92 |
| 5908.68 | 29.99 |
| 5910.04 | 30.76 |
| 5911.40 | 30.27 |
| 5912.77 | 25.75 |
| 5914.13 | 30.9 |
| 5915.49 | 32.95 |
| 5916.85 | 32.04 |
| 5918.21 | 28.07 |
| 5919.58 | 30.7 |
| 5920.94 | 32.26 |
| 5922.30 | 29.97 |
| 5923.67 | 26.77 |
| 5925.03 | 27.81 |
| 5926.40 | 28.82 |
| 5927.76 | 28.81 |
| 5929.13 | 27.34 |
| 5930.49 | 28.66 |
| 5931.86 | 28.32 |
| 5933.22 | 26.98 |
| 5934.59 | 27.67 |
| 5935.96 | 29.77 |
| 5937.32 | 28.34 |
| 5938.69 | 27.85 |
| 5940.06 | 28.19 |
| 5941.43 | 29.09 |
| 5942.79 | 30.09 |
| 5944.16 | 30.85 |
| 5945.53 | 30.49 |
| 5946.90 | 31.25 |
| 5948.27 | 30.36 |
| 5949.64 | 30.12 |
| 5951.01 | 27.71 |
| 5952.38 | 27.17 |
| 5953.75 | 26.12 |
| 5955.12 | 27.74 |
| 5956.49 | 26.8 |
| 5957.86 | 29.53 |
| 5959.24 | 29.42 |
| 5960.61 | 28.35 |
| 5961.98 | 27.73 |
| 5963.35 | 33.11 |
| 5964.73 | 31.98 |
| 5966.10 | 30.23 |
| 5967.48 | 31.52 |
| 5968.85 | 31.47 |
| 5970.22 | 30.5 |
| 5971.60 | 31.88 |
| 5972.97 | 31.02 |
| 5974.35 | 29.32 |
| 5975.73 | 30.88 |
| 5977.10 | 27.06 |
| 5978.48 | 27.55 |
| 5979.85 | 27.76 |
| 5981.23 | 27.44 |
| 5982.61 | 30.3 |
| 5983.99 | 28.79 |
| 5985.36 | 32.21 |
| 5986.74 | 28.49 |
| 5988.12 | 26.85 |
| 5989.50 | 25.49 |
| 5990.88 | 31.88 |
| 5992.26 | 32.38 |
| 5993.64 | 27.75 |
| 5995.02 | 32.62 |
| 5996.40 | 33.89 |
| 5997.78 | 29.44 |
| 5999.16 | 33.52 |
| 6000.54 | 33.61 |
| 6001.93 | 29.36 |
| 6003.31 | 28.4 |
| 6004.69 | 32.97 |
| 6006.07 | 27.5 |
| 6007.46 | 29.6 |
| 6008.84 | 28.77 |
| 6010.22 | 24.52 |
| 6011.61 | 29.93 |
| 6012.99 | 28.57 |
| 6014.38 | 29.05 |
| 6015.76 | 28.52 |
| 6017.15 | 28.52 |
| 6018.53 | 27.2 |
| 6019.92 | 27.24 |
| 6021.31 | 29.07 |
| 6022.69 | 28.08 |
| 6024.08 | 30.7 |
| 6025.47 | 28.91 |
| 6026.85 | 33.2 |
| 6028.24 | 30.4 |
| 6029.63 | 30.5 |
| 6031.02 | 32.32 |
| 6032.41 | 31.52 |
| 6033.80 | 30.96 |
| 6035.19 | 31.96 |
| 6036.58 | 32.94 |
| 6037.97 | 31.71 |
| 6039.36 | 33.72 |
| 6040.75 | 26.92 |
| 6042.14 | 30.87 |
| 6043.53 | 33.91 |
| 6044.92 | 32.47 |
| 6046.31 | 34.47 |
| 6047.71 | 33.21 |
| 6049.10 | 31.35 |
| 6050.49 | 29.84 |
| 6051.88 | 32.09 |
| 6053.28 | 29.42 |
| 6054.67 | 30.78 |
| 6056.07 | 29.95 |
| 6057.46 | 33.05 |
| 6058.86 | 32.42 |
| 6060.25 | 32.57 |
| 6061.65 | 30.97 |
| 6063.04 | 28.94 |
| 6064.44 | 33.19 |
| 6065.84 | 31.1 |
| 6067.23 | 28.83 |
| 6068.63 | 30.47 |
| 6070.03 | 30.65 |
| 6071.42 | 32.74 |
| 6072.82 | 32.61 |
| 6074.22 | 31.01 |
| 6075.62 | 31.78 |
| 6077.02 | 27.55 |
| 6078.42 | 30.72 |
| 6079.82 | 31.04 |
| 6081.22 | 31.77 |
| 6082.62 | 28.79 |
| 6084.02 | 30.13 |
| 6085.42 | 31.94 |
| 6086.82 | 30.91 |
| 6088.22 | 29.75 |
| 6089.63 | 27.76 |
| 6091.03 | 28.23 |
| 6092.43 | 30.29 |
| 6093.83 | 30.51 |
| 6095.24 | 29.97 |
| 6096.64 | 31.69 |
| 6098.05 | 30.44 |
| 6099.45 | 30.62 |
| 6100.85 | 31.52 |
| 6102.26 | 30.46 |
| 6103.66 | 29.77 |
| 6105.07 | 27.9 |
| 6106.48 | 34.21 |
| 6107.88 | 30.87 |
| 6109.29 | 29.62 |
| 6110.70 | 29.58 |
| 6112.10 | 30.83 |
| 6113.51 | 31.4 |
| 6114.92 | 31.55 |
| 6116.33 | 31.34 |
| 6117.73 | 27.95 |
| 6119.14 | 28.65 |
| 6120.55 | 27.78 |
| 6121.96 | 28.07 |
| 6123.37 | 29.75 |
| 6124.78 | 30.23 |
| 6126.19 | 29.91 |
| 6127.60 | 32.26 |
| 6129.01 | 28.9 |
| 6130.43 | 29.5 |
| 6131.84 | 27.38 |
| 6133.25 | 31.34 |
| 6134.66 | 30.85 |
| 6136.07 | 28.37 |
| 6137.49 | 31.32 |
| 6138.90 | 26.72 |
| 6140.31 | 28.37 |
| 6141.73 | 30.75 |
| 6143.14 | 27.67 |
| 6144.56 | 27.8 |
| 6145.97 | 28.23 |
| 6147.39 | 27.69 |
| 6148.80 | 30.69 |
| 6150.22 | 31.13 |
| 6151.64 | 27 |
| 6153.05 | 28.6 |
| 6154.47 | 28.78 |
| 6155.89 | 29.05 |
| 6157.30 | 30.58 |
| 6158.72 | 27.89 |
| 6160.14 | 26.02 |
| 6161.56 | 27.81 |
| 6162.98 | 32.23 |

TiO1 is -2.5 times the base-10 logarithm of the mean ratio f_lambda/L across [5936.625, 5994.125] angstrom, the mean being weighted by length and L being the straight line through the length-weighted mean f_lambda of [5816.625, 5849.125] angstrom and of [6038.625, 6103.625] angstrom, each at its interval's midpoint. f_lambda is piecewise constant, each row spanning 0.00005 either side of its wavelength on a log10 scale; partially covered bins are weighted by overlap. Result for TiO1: 0.05 mag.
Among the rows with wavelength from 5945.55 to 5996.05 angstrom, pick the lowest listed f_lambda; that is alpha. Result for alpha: 25.49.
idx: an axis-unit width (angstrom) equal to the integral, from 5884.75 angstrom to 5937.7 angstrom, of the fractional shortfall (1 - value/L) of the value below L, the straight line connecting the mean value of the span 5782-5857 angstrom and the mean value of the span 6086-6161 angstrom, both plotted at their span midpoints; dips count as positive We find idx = 4.3 angstrom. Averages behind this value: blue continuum 30.4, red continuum 29.6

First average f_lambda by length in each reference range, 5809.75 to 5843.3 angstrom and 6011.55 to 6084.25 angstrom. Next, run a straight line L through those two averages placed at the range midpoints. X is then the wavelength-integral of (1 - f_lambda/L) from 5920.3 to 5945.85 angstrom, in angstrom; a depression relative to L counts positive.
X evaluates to 1.7 angstrom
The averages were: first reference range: 31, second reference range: 30.8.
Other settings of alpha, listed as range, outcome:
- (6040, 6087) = 26.92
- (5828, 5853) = 26.85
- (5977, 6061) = 24.52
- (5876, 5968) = 22.62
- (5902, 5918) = 25.75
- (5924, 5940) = 26.98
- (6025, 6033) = 28.91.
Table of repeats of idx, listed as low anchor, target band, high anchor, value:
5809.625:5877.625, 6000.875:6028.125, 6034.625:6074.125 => 2.0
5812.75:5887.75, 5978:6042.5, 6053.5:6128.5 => 1.0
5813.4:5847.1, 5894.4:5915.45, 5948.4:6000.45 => 1.5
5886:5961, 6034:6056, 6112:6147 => -2.1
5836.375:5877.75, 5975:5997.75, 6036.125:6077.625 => 1.0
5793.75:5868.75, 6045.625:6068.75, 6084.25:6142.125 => -1.0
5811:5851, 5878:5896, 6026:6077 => 3.0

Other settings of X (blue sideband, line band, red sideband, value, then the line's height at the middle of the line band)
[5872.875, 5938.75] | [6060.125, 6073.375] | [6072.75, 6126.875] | -0.6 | 29.8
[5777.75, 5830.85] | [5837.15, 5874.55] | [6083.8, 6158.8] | 1.0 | 30.4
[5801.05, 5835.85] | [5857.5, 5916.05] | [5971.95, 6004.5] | 5.1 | 30.8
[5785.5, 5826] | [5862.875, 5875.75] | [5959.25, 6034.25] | 0.1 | 30.4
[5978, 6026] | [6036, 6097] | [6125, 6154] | -3.6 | 29.3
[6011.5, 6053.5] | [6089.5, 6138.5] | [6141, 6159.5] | -1.0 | 29.4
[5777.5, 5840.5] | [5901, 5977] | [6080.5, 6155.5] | 1.7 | 30.1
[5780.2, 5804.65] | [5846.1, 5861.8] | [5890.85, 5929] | -0.3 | 28.9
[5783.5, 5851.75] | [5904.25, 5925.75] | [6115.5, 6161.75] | 0.0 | 30.1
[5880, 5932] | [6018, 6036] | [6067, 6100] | -0.4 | 29.6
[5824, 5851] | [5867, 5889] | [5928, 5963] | 0.7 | 29.7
